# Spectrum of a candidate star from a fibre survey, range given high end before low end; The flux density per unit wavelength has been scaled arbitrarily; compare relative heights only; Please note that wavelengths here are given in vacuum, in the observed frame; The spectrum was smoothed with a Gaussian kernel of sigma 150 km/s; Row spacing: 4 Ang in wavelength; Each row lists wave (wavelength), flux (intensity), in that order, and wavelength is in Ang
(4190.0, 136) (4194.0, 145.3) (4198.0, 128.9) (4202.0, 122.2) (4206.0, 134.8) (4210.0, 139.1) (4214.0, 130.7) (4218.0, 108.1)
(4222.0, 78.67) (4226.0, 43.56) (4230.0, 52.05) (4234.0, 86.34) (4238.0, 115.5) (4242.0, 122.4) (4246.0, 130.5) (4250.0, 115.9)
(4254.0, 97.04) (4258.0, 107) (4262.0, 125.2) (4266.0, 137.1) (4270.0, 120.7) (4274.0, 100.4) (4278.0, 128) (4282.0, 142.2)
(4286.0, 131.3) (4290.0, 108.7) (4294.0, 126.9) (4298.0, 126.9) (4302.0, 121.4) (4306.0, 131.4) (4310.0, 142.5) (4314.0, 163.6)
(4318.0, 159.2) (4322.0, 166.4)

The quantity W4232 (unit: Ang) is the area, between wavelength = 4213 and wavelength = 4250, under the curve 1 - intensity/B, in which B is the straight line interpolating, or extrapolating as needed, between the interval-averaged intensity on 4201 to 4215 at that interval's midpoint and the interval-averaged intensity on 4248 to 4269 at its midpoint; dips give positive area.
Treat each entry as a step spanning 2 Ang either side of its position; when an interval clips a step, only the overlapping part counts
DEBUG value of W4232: 8.34 Ang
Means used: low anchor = 132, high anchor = 117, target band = 96.6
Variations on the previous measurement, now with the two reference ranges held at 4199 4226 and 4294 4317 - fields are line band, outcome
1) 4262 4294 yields 1.5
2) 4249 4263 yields 1.7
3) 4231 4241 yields 1.8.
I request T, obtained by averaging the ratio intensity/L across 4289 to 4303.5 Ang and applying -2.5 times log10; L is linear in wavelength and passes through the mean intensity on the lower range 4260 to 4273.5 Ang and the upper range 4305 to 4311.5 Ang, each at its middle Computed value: 0.10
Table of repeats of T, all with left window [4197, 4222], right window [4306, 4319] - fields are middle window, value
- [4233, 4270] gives 0.16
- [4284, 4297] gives 0.18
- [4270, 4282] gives 0.18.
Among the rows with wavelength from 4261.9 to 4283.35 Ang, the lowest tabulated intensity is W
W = 100.4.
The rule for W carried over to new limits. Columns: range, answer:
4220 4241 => 43.56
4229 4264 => 52.05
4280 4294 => 108.7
